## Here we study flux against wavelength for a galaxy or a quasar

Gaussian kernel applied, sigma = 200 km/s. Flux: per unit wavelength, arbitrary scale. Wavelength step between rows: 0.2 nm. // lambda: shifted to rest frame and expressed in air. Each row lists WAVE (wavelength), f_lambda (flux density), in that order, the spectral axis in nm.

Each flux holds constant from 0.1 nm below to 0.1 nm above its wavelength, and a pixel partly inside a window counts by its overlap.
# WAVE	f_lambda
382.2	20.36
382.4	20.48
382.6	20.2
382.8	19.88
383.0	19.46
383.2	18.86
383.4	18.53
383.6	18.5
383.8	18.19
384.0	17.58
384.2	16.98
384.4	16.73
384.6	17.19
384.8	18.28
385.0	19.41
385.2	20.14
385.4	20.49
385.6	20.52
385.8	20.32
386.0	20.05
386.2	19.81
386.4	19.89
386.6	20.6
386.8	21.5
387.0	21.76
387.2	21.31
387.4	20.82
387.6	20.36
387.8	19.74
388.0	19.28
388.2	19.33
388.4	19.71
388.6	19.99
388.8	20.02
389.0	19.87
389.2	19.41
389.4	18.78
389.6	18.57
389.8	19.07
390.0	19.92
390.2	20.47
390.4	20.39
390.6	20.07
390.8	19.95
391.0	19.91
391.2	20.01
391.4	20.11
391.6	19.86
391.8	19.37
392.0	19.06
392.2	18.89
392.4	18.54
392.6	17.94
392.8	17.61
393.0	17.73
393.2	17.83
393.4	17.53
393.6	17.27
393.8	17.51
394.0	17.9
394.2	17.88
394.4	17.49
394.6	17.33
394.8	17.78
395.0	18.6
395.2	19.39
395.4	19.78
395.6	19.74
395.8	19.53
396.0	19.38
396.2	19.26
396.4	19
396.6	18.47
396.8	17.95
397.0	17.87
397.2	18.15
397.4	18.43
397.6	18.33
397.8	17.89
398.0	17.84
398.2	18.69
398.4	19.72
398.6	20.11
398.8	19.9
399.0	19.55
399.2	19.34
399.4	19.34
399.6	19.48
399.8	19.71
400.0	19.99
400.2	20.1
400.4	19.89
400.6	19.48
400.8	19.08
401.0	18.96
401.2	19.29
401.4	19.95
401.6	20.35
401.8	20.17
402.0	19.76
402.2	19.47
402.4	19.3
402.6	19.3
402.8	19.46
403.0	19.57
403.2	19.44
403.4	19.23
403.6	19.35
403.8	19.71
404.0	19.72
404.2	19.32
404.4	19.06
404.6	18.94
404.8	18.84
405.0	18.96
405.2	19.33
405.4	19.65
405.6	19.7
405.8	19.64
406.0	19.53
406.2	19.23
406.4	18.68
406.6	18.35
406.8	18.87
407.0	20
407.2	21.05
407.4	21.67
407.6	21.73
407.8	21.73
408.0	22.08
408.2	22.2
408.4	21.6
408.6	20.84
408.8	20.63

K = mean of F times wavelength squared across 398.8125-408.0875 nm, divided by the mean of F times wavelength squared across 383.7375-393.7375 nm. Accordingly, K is 1.10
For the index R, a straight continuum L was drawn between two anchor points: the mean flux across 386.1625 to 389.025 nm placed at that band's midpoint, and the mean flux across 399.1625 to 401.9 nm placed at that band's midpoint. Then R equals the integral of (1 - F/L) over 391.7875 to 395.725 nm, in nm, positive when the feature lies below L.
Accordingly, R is 0.34 nm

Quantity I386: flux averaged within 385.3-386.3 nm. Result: 20.2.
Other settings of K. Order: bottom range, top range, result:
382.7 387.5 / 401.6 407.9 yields 1.12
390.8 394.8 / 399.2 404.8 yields 1.11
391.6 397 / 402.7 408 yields 1.13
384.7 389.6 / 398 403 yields 1.05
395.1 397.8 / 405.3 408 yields 1.12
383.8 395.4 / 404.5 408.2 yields 1.13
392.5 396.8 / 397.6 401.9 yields 1.09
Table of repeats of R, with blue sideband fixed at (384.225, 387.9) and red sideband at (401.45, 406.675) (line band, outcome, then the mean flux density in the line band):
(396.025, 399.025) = 0.13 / 18.7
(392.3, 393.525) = 0.11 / 17.9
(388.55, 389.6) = 0.02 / 19.5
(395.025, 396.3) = 0.01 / 19.5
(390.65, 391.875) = -0.01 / 19.9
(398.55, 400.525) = -0.02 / 19.7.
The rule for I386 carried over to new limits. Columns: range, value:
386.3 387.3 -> 21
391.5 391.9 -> 19.6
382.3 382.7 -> 20.3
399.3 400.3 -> 19.7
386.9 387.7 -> 21.1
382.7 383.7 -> 19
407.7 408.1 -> 21.9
